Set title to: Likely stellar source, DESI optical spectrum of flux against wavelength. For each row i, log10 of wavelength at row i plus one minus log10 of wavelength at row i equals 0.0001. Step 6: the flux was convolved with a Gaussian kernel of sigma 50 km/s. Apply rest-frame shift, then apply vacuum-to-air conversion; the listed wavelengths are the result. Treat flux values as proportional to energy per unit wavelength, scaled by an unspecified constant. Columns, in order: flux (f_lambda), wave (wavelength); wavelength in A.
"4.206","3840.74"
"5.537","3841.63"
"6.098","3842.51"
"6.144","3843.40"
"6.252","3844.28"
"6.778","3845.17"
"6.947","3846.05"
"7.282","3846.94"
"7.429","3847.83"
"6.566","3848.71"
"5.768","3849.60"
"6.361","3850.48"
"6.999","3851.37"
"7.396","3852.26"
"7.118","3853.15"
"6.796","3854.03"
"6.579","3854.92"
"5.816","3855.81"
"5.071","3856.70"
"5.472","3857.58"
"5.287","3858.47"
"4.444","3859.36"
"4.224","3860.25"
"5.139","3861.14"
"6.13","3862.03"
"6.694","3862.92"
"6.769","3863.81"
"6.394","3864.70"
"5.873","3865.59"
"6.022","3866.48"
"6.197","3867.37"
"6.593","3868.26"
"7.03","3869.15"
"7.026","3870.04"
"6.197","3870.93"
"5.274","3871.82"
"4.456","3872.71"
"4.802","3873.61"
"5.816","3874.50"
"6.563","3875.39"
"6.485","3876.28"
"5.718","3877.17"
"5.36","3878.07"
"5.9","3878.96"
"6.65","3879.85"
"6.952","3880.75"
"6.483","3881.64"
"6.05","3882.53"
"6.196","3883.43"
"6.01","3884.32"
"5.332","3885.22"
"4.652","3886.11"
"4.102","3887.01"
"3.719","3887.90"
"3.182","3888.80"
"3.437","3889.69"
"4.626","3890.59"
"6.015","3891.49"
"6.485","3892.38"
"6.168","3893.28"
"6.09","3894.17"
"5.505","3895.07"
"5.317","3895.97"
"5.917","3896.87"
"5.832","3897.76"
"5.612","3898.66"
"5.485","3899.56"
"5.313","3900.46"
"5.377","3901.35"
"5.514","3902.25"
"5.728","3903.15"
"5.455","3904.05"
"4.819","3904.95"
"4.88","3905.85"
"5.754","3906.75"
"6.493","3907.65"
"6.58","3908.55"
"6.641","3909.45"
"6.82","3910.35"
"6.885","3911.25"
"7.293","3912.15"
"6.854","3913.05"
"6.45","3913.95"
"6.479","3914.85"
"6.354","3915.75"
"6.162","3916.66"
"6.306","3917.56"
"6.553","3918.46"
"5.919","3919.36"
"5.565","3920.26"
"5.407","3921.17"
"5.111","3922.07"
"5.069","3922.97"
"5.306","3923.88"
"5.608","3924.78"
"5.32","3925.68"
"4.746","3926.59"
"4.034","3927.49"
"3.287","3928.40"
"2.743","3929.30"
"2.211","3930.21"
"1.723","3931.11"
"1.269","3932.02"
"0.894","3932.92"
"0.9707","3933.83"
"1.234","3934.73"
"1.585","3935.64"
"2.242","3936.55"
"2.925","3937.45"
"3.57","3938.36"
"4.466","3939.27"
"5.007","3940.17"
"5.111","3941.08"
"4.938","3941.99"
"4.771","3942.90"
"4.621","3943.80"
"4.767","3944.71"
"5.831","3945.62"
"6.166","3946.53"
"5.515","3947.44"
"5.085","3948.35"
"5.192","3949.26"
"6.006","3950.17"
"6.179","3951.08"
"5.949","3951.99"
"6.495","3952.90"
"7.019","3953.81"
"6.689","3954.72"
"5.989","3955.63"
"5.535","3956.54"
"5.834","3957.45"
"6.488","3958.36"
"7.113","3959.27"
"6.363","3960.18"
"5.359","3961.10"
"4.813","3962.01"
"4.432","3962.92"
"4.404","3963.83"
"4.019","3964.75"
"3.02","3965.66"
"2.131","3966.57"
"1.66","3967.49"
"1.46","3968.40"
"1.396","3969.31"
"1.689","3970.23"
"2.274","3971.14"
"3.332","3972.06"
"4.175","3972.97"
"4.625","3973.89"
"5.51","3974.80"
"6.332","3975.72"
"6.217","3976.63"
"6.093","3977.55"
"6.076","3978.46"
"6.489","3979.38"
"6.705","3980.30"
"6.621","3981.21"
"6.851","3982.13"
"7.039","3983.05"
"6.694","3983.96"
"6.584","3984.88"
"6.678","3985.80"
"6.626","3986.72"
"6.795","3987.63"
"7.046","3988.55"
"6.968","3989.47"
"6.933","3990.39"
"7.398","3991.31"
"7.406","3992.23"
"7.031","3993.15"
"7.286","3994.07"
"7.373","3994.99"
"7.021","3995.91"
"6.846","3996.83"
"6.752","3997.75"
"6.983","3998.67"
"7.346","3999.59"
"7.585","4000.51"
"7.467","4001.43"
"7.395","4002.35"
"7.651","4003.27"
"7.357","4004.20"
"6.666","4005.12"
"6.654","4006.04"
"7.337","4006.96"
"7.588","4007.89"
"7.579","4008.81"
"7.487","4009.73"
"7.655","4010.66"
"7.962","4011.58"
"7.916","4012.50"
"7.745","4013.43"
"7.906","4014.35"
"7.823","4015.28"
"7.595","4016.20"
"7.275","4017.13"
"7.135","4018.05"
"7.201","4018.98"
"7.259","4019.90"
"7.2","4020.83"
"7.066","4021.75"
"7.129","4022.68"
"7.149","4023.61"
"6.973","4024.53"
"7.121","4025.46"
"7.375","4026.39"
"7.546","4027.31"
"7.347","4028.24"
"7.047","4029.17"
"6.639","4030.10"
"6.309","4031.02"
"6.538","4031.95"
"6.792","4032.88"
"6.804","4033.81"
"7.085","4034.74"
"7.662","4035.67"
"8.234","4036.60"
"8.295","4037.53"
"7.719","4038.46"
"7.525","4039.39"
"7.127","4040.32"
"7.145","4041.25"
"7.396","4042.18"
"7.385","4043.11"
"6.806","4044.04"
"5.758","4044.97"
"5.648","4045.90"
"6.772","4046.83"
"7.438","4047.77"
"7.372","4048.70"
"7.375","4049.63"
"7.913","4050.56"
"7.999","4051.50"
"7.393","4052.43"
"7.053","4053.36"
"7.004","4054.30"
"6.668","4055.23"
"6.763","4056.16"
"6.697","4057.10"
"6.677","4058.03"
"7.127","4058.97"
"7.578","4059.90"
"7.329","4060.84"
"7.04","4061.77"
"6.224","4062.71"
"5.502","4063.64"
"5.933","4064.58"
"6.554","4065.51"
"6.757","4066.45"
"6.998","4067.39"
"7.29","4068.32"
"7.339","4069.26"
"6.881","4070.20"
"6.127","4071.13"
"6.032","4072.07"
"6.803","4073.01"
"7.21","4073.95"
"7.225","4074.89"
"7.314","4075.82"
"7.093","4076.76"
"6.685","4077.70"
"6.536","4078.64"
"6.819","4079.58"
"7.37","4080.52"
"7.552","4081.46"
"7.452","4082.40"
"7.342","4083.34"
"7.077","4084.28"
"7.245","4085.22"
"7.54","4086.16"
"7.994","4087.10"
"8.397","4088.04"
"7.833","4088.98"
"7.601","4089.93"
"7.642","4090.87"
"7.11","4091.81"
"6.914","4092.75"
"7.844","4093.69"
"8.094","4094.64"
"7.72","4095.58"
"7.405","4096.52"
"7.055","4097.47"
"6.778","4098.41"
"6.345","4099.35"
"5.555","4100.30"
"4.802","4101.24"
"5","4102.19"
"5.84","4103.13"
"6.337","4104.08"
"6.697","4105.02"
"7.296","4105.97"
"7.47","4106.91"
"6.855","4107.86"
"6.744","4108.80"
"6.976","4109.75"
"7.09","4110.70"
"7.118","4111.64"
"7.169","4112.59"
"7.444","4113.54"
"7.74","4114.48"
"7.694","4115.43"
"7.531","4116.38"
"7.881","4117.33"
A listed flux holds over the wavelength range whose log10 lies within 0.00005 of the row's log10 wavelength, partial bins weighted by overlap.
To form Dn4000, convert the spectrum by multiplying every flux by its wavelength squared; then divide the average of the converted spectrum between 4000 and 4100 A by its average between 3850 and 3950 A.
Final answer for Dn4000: 1.46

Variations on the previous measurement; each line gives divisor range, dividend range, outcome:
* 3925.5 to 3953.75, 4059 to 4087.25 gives 1.83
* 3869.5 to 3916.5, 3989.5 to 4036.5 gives 1.34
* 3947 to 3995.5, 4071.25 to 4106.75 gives 1.33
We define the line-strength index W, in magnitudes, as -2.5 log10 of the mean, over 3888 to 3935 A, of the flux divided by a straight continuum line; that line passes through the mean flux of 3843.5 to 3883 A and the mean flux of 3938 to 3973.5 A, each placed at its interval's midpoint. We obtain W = 0.07 mag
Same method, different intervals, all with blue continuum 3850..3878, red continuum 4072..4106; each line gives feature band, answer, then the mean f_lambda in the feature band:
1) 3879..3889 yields 0.12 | 5.47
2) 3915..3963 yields 0.30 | 4.8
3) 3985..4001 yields -0.07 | 7.05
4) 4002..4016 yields -0.13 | 7.52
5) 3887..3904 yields 0.17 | 5.27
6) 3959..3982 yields 0.40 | 4.51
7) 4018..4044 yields -0.07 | 7.22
